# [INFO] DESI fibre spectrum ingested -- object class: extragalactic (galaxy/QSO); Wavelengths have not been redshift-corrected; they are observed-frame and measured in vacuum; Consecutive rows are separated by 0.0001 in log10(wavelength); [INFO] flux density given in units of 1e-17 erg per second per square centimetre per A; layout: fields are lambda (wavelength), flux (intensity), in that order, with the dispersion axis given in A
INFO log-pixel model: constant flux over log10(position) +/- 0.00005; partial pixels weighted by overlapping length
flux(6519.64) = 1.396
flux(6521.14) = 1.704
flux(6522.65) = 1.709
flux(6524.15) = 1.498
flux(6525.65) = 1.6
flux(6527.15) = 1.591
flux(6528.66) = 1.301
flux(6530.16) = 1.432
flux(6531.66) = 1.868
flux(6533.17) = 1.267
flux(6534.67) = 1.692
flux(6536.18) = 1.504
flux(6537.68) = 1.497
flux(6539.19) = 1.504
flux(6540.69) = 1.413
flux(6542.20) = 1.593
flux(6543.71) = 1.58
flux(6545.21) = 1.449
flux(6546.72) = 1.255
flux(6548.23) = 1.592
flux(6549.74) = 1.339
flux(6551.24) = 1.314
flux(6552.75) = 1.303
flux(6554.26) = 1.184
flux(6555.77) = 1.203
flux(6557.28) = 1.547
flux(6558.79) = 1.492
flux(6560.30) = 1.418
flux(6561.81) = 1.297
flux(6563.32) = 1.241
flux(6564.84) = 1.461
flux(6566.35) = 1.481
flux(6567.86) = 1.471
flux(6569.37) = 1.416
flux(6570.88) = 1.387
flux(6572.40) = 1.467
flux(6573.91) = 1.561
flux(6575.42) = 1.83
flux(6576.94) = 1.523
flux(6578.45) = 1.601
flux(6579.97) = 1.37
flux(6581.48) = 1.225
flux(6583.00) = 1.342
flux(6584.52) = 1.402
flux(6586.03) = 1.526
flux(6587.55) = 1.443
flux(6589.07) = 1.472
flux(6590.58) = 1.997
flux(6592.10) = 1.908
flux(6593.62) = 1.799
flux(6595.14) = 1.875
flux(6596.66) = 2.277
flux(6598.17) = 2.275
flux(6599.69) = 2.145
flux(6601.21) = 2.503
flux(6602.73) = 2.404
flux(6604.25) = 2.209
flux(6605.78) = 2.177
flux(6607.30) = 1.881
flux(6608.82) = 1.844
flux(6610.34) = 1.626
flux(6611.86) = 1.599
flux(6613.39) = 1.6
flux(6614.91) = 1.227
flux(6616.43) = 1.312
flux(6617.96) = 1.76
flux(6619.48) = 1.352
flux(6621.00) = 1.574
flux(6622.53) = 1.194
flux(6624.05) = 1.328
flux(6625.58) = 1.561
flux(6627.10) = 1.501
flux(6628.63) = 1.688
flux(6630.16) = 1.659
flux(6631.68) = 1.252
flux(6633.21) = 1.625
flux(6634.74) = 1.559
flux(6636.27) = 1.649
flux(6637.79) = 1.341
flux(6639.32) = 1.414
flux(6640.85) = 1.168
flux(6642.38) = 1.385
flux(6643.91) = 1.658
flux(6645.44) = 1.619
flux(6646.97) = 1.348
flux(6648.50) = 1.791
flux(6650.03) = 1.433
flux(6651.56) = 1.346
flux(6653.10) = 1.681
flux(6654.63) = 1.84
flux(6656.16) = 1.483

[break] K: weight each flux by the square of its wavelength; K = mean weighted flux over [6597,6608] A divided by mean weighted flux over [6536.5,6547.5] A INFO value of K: 1.5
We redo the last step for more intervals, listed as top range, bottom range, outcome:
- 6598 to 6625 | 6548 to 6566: 1.32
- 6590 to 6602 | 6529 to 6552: 1.44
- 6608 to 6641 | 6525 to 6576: 1.05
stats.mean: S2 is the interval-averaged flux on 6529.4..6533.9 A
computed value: 1.52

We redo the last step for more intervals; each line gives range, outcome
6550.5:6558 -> 1.31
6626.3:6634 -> 1.55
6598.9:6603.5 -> 2.35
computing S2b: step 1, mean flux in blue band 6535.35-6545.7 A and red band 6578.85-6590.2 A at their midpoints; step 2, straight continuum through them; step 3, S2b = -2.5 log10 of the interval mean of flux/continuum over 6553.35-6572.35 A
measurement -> 0.061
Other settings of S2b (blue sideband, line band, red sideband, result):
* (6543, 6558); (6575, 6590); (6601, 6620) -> 0.09 mag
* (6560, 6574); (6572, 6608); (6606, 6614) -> -0.13 mag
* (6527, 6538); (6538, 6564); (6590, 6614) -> 0.18 mag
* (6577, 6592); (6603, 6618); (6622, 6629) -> -0.18 mag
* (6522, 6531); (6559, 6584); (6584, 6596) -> 0.14 mag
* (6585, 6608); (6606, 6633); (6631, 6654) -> 0.13 mag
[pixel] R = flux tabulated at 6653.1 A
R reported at 1.681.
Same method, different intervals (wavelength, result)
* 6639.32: 1.414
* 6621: 1.574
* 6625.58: 1.561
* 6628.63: 1.688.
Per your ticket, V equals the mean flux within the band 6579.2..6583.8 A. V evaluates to 1.31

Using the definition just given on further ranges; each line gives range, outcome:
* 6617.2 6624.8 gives 1.44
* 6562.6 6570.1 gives 1.41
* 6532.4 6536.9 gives 1.49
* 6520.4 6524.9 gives 1.64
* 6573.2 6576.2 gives 1.7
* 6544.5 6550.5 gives 1.41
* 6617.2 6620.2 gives 1.56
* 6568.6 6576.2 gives 1.53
